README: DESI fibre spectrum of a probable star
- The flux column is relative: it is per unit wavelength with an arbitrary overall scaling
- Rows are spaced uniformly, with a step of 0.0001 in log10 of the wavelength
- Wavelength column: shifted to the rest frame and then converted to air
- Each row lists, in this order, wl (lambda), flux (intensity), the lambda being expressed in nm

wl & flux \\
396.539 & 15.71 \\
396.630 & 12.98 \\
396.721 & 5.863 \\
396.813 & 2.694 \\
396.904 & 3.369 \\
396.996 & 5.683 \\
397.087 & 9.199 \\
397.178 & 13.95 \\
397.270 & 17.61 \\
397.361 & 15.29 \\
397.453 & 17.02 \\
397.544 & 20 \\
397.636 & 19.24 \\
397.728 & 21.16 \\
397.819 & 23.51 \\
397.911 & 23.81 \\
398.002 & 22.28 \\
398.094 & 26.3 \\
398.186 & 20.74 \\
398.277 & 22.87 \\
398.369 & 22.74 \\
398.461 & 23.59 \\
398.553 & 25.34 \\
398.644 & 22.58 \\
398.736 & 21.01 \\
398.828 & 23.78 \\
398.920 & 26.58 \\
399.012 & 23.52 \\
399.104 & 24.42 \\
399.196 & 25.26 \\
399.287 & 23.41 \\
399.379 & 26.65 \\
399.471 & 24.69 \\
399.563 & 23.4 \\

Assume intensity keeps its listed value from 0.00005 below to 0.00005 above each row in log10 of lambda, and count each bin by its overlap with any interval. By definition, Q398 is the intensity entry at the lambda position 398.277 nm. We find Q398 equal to 22.87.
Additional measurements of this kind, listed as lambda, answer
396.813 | 2.694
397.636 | 19.24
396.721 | 5.863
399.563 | 23.4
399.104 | 24.42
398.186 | 20.74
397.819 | 23.51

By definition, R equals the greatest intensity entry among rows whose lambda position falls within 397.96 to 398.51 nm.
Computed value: 26.3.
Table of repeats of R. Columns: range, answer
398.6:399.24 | 26.58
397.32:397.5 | 17.02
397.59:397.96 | 23.81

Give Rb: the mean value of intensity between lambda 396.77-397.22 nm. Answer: 6.96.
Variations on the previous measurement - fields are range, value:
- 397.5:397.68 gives 19.6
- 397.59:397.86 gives 21.3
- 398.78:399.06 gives 24.5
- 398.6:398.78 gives 21.8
